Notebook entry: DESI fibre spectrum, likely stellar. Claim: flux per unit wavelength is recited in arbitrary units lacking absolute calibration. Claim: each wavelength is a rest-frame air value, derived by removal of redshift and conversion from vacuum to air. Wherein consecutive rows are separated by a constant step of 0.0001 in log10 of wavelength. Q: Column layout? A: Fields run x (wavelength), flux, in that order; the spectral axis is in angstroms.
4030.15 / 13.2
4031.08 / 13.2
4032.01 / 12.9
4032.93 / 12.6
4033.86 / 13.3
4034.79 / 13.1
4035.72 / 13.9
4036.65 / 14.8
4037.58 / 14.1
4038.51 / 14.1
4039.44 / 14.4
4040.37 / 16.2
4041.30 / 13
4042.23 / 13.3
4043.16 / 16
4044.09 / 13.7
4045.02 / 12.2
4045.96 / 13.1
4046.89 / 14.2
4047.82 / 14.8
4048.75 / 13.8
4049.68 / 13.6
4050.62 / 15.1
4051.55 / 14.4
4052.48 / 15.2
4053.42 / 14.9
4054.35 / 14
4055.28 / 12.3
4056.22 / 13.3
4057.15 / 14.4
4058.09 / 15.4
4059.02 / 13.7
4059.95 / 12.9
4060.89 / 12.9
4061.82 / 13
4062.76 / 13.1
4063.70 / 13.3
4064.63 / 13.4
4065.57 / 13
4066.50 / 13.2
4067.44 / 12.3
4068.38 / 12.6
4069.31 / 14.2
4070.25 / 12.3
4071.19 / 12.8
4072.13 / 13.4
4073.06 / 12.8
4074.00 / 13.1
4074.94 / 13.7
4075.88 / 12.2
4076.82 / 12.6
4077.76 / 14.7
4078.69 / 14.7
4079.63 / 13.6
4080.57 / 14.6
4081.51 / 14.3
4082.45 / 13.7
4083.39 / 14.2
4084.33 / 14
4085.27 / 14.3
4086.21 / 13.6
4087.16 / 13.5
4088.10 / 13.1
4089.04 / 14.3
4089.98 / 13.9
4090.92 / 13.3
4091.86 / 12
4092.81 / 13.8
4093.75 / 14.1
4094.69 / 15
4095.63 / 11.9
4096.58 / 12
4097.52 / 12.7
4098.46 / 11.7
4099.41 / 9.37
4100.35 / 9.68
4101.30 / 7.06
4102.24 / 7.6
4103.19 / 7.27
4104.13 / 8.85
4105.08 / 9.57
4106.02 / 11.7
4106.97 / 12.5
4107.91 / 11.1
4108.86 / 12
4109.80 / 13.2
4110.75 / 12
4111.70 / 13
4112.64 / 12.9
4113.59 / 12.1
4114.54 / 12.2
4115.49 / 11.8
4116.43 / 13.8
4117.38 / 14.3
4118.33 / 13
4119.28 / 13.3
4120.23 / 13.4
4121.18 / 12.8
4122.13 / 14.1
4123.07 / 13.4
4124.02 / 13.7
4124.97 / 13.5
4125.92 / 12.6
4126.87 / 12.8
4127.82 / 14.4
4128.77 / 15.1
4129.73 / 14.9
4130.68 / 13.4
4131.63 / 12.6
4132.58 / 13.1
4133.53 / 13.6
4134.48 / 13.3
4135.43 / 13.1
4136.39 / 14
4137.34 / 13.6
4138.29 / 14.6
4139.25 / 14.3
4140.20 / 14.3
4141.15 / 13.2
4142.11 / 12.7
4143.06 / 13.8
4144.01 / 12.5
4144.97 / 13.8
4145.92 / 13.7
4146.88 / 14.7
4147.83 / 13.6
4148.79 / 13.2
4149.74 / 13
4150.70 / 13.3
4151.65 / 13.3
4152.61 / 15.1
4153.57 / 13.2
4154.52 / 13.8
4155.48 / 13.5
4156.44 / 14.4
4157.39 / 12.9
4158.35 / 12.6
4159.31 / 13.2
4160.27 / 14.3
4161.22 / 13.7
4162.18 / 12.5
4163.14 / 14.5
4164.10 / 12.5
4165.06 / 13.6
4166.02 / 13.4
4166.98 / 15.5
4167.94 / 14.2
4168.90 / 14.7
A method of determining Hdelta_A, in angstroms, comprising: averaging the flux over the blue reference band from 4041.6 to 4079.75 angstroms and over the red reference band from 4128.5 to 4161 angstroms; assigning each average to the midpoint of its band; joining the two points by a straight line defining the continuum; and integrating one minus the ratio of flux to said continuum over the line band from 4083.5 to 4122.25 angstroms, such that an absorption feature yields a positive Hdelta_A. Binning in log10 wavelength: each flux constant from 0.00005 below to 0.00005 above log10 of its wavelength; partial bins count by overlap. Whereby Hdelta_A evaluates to 3.9 angstroms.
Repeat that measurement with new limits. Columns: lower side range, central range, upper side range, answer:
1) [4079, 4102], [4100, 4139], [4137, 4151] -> 2.4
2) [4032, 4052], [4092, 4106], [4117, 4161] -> 3.0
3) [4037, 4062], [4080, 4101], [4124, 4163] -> 1.1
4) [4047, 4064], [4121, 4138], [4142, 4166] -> 0.0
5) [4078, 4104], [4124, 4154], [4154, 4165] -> -1.0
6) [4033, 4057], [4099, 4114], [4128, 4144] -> 3.5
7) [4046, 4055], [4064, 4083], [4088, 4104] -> -0.6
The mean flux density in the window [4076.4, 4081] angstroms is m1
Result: 14.1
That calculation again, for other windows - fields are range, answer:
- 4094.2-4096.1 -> 13.5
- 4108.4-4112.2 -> 12.6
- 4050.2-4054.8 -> 14.7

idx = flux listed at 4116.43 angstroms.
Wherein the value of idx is 13.8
